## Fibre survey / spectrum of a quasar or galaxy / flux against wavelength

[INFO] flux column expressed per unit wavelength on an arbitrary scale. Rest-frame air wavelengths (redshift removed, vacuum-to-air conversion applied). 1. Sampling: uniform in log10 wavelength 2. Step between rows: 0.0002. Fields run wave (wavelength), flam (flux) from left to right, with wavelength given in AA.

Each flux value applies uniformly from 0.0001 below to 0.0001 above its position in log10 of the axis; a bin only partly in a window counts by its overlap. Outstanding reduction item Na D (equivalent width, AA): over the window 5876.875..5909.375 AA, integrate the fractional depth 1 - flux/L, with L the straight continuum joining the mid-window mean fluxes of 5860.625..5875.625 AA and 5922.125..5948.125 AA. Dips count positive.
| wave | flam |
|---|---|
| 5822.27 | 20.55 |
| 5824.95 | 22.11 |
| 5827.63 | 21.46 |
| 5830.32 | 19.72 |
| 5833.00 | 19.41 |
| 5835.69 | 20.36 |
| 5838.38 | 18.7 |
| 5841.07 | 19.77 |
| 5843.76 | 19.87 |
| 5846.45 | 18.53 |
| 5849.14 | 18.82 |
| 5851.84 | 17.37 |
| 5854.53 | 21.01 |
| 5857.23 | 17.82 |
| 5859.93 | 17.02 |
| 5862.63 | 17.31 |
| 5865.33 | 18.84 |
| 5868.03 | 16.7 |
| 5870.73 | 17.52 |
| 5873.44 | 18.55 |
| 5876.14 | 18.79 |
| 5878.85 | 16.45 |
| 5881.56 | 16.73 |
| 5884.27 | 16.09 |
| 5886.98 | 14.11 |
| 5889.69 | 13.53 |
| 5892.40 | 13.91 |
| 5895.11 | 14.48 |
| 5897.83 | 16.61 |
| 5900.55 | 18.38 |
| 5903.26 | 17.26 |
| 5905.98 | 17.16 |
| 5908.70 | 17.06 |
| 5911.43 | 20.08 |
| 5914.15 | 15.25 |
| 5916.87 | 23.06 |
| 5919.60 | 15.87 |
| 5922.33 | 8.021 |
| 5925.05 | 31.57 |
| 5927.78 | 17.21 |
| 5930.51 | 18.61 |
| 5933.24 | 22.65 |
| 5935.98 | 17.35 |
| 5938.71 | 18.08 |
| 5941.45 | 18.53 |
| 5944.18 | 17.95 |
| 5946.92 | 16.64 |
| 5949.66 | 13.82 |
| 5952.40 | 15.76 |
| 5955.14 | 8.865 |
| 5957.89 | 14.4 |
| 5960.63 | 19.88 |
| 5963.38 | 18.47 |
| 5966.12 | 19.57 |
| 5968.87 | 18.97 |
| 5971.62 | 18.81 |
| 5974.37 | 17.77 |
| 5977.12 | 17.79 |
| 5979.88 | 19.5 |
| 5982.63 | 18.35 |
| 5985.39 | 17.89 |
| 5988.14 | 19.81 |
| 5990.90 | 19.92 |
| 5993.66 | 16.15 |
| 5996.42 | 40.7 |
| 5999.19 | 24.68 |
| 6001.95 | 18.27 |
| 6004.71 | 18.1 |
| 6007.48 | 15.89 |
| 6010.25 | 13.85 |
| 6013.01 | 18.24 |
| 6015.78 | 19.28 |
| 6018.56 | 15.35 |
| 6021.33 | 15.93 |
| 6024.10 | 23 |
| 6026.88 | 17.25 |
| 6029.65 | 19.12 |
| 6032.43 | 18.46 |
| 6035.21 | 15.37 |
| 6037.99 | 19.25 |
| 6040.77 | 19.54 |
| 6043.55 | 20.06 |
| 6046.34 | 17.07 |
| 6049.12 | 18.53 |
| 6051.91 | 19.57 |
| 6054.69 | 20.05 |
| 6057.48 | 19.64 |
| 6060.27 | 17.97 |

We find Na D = 4.1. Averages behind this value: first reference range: 17.8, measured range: 16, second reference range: 19.2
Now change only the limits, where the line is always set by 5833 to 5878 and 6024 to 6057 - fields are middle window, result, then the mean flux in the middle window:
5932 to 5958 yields 3.07 AA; 16.5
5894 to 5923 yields 2.72 AA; 16.9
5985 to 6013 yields -2.63 AA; 20.5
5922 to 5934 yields -1.16 AA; 20.5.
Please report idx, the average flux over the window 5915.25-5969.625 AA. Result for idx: 17.7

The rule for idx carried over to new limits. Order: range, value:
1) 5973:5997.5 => 20.6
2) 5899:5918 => 18.3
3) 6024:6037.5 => 18.3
